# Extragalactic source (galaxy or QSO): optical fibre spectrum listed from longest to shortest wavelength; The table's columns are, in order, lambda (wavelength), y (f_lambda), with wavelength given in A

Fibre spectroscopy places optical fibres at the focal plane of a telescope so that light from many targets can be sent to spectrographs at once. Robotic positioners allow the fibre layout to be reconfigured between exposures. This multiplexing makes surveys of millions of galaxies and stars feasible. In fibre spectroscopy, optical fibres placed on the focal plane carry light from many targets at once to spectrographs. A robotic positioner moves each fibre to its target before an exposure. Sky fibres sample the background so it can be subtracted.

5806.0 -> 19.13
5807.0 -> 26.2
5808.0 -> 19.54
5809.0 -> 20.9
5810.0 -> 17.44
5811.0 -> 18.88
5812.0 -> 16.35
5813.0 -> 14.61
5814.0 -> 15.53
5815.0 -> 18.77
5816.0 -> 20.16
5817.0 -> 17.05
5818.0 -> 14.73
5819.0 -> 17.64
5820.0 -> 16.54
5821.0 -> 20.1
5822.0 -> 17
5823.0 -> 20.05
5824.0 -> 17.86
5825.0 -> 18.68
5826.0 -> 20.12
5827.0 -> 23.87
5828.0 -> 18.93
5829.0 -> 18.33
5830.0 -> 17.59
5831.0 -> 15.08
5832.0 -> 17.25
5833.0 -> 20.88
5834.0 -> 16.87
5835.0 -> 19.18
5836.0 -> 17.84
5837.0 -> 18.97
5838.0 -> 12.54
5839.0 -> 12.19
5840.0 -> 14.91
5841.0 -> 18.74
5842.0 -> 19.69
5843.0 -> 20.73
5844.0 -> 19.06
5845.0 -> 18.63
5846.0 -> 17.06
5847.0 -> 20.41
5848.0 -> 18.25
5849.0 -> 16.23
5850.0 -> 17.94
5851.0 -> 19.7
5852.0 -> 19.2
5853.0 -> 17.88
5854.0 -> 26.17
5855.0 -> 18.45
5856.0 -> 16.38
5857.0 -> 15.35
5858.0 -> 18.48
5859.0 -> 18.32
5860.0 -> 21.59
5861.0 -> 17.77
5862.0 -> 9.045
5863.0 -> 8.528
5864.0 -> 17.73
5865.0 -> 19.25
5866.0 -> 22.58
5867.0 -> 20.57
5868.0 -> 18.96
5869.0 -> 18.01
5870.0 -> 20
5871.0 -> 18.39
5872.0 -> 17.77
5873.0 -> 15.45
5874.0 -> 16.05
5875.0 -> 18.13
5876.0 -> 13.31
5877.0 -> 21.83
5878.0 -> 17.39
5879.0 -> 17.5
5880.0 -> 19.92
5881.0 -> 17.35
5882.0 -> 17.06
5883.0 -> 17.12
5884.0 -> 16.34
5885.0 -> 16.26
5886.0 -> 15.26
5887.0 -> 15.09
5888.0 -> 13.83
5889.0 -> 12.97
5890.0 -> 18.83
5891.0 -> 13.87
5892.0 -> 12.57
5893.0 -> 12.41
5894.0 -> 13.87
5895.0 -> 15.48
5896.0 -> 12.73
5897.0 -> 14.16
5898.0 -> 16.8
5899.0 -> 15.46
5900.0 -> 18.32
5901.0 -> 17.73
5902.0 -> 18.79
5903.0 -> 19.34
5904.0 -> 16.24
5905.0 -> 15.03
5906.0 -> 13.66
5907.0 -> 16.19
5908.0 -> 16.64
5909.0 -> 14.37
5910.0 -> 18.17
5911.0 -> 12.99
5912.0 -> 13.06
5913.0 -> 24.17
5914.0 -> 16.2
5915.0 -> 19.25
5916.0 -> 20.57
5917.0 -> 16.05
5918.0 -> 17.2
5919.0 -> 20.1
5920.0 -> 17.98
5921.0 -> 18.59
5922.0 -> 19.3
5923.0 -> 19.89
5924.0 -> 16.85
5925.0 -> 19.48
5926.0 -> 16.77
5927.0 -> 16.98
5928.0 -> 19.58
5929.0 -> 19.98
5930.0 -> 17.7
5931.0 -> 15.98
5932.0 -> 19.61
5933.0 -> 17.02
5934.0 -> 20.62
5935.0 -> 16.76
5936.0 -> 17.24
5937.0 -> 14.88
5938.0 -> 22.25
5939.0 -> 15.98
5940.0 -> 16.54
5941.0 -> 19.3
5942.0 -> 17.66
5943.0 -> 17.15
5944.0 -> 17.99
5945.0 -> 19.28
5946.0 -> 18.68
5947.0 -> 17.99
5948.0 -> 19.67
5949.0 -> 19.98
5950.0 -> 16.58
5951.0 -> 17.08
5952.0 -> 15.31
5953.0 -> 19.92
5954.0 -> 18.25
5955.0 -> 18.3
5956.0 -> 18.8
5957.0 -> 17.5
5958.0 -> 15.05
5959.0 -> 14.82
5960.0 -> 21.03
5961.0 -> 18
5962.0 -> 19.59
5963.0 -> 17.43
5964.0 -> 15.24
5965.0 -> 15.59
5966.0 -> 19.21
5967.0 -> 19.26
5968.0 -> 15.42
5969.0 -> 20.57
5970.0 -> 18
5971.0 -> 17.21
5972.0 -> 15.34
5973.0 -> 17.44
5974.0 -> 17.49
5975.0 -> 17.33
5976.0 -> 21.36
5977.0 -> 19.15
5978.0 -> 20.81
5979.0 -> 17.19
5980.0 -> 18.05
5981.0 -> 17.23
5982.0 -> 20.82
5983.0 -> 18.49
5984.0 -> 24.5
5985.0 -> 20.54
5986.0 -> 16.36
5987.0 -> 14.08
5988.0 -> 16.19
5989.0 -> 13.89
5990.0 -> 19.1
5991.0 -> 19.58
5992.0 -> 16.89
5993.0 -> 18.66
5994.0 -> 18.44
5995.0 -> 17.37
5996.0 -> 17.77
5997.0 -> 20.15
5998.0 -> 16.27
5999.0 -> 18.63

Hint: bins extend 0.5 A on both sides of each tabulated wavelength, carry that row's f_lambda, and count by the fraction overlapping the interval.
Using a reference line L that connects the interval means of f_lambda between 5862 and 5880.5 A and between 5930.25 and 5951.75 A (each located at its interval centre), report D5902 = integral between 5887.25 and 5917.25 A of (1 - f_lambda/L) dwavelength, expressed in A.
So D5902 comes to 3.0 A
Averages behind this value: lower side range 17.6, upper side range 18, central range 16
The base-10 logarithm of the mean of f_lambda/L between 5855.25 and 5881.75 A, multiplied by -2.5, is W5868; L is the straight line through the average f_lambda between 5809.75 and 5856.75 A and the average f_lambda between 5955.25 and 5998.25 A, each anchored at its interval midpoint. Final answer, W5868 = 0.03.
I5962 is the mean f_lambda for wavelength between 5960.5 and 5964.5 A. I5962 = 17.6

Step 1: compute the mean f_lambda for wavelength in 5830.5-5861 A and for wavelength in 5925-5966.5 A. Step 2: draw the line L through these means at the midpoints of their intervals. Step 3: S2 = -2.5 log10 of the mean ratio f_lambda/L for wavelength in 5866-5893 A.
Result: 0.07 mag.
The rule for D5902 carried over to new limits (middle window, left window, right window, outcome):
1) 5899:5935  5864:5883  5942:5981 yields 0.9 A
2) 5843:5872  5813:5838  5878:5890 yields -1.8 A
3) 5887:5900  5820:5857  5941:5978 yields 2.6 A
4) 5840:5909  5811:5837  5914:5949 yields 4.0 A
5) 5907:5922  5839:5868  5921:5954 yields 0.5 A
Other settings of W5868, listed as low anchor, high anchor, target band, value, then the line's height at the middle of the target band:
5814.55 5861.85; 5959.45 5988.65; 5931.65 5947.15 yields 0.010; 18.2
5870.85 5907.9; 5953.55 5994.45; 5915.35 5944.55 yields -0.068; 17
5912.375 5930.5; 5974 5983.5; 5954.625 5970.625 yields 0.064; 18.8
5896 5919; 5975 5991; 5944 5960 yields -0.007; 17.8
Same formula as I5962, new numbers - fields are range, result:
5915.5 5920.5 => 18.4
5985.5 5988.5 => 15.5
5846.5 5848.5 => 19.3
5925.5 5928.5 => 17.8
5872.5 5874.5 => 15.8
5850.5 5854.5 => 20.7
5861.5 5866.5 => 15.4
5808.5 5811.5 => 19.1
